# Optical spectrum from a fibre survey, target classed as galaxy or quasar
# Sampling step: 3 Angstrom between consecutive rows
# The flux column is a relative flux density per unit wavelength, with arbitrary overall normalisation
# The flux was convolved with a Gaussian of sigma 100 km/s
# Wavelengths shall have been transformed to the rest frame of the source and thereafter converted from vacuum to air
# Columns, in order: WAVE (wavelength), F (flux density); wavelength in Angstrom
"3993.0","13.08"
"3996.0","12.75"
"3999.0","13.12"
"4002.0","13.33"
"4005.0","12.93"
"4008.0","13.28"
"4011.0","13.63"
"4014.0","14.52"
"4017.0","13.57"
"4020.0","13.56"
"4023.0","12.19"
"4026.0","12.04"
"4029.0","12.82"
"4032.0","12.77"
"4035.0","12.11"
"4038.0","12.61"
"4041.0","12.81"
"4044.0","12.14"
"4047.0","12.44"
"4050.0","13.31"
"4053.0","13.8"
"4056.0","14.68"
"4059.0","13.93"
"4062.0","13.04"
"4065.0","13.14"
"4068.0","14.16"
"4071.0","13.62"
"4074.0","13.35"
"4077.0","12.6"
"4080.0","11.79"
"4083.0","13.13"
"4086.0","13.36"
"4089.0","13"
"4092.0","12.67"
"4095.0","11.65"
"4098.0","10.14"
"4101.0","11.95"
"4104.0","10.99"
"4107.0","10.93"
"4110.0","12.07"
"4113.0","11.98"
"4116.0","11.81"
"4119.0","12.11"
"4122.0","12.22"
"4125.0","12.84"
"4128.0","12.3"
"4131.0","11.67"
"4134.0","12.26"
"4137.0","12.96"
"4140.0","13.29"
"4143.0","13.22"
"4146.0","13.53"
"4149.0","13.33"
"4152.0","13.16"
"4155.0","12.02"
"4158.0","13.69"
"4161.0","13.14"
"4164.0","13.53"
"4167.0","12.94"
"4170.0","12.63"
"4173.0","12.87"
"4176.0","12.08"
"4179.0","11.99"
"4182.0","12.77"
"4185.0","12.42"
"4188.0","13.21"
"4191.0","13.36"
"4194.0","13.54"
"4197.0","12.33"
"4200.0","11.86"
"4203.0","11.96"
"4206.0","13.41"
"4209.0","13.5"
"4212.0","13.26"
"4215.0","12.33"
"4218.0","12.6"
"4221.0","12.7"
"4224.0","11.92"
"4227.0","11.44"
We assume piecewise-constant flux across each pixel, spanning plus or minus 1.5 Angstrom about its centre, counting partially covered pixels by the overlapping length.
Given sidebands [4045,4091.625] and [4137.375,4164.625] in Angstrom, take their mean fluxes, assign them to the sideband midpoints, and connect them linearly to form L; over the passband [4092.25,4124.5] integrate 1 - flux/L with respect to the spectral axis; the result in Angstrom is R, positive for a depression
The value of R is 3.8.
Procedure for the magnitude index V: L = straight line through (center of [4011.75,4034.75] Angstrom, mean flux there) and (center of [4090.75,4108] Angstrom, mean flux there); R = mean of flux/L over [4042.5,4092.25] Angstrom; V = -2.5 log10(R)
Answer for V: -0.097 mag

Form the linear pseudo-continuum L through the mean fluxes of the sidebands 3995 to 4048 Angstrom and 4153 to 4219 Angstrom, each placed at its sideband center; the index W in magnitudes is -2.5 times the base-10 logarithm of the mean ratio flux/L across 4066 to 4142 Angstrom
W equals 0.04 mag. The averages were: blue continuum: 12.9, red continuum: 12.8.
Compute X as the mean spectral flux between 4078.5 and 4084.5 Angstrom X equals 12.5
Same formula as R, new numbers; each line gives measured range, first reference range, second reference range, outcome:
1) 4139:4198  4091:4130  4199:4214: -2.59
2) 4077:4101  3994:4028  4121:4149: 1.21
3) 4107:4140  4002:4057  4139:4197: 1.99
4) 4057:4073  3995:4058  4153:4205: -0.76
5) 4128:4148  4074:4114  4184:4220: -0.68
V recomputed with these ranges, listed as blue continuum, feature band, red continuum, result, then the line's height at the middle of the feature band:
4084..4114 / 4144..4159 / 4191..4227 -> -0.07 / 12.3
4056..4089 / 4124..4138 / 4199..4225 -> 0.05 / 13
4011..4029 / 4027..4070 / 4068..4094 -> 0.00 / 13.1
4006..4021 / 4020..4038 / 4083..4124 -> 0.07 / 13.4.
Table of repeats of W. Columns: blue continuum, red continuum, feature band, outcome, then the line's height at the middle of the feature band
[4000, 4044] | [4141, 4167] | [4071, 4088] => 0.01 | 13.1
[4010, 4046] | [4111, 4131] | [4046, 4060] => -0.08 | 12.7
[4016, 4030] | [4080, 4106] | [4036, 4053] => -0.01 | 12.6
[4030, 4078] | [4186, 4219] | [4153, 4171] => -0.01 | 12.9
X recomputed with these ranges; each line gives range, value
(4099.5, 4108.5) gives 11.3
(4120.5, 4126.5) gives 12.5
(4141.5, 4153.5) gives 13.3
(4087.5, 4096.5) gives 12.4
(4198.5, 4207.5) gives 12.4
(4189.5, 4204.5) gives 12.6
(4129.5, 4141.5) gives 12.5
